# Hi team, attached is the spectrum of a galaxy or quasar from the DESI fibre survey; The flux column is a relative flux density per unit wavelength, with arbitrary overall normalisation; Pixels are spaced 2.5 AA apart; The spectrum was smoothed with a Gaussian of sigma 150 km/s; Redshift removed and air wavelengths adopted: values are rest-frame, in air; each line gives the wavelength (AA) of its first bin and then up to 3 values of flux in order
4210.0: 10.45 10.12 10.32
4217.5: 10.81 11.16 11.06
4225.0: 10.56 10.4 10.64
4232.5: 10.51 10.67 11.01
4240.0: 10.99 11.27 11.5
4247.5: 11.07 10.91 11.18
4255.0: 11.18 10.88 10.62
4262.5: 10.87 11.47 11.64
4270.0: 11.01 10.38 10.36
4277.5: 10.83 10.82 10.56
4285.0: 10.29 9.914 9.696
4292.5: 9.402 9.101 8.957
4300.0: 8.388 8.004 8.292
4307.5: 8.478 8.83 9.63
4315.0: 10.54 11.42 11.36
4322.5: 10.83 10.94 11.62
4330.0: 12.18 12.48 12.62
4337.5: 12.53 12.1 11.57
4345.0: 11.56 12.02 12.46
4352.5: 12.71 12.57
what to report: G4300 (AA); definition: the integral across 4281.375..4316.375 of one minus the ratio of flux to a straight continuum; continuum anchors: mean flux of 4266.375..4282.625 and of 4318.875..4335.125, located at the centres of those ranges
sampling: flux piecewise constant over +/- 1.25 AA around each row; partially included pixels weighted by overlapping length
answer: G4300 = 5.9 AA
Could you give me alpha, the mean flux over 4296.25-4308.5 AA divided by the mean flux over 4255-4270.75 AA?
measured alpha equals 0.76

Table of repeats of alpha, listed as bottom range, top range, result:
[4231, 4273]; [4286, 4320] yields 0.85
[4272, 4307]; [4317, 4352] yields 1.24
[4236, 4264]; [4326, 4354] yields 1.10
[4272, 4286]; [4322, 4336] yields 1.12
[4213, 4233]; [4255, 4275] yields 1.03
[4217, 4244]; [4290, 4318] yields 0.84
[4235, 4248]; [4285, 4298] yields 0.86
